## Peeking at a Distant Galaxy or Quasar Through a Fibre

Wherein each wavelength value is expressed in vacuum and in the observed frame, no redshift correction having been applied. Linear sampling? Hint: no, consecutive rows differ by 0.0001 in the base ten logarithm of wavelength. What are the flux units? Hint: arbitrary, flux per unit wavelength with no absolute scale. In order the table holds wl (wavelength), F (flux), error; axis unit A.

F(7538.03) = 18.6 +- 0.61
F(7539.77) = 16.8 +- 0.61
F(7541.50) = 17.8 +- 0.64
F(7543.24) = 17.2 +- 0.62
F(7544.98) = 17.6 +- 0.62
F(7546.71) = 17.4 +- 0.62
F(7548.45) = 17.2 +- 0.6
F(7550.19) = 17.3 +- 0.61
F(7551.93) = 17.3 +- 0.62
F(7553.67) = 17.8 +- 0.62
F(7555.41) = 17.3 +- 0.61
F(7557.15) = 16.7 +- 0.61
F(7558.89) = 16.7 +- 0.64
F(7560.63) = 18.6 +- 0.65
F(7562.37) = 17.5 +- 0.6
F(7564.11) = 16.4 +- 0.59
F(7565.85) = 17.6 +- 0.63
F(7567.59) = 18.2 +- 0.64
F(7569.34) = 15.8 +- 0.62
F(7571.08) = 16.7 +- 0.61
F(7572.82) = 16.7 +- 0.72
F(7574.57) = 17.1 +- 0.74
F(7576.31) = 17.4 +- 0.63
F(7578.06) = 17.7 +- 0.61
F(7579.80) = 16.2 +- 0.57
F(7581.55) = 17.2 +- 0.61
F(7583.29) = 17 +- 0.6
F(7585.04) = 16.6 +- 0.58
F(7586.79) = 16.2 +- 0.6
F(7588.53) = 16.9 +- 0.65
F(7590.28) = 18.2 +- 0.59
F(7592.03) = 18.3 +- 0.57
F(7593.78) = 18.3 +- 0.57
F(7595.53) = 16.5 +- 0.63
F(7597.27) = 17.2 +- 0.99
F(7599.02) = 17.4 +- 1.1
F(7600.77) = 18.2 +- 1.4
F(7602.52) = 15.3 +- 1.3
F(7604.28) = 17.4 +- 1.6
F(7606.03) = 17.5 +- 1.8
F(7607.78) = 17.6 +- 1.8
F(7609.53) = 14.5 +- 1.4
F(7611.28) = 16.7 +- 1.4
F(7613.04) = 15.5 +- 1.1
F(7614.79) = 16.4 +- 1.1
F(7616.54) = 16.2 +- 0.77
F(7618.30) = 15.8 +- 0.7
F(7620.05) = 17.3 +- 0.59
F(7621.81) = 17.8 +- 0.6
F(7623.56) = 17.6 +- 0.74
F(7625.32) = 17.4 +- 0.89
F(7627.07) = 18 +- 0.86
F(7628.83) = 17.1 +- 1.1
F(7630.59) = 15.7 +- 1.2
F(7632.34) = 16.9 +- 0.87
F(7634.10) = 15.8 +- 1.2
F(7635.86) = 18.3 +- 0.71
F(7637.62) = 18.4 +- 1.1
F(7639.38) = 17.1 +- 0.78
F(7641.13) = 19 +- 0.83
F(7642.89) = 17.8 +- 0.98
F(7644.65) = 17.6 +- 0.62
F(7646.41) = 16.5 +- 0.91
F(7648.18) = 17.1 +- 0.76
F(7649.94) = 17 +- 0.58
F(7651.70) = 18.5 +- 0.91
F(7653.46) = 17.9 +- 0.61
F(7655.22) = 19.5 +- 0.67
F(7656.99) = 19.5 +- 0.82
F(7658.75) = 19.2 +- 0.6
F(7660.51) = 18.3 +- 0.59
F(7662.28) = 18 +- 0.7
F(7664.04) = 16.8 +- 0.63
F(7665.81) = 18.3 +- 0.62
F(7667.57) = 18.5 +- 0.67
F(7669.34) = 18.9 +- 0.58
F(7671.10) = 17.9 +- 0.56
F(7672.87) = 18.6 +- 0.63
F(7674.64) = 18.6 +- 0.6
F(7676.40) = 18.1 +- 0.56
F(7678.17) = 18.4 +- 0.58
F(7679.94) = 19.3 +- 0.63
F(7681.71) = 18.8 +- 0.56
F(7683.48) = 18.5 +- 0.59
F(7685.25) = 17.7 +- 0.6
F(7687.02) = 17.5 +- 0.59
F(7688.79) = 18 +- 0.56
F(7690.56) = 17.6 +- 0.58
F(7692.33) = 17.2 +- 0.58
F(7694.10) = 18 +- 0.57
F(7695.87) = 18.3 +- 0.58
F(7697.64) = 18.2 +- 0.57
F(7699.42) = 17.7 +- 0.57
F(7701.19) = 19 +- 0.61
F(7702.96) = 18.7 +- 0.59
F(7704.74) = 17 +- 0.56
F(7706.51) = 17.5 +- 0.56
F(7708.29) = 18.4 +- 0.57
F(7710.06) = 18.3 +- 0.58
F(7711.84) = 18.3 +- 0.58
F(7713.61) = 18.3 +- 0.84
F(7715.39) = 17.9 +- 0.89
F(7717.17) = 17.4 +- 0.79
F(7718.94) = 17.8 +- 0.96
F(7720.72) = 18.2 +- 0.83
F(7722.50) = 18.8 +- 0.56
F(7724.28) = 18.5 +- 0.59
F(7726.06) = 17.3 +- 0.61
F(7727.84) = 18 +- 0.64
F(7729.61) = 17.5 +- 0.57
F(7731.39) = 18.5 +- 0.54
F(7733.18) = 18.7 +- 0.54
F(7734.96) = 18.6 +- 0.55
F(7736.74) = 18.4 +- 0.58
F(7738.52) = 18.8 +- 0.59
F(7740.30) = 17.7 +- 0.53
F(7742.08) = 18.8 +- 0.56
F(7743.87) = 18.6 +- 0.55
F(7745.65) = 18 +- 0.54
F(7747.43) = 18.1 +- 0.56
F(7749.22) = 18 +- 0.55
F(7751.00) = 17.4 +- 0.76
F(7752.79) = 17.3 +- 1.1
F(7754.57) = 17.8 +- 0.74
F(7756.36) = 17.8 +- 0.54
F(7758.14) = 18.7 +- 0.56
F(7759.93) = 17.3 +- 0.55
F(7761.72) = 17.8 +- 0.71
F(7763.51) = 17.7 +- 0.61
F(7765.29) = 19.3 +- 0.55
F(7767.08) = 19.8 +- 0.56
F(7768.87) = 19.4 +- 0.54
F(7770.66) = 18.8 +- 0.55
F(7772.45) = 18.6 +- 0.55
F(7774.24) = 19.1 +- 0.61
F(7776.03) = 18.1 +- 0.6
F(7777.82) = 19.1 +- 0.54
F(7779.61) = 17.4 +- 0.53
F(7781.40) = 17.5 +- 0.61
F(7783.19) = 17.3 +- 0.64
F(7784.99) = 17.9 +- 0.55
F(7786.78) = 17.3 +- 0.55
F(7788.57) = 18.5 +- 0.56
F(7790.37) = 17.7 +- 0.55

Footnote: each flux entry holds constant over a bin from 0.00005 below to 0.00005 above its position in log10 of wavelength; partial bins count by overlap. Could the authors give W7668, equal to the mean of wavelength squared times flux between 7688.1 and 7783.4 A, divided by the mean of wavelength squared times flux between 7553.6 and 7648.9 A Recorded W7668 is 1.10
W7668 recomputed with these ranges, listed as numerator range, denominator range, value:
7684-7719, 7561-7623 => 1.09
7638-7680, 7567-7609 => 1.08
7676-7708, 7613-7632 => 1.09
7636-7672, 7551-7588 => 1.08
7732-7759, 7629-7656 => 1.07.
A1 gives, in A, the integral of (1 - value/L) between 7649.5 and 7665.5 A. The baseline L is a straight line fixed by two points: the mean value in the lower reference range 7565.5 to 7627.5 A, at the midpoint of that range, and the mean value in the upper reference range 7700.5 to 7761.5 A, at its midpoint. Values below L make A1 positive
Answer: -0.8 A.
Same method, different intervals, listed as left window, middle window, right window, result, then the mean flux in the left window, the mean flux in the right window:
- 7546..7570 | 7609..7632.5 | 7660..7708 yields 1.38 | 17.3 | 18.1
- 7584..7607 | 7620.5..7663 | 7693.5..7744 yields -0.39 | 17.2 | 18.2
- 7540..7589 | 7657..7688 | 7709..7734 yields -0.95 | 17.1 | 18.1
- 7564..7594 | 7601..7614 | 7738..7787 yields 0.64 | 17.1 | 18.2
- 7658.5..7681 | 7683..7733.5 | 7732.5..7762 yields 0.60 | 18.4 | 18.1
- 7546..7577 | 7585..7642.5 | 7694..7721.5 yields 1.42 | 17.2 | 18.1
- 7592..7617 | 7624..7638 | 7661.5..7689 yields 0.16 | 16.8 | 18.3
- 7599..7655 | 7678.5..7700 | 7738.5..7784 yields -0.54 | 17.1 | 18.2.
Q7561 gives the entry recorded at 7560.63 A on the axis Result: 18.6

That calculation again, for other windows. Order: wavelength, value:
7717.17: 17.4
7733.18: 18.7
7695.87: 18.3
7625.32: 17.4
